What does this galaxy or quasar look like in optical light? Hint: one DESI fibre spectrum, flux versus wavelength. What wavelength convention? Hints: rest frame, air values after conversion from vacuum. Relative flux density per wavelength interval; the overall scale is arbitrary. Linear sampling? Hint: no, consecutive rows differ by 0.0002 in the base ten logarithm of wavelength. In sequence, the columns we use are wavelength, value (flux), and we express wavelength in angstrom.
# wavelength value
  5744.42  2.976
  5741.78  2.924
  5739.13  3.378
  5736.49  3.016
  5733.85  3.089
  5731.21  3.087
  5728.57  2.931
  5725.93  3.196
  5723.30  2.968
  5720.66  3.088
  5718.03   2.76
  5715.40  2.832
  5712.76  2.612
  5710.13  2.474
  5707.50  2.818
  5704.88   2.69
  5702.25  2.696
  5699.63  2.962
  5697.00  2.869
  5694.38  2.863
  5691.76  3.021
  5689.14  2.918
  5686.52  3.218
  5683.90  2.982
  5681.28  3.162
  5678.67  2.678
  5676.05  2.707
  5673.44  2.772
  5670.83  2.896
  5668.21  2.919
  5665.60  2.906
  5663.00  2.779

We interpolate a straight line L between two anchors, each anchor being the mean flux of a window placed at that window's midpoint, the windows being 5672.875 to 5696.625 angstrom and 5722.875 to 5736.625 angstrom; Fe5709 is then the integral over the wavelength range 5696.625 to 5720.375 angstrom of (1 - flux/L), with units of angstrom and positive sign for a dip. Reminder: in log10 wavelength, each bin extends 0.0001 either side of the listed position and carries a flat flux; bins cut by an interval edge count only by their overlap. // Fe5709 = 1.9 angstrom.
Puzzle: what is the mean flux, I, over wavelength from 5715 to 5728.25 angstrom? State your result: 2.98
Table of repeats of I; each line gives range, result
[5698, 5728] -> 2.83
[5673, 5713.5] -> 2.85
